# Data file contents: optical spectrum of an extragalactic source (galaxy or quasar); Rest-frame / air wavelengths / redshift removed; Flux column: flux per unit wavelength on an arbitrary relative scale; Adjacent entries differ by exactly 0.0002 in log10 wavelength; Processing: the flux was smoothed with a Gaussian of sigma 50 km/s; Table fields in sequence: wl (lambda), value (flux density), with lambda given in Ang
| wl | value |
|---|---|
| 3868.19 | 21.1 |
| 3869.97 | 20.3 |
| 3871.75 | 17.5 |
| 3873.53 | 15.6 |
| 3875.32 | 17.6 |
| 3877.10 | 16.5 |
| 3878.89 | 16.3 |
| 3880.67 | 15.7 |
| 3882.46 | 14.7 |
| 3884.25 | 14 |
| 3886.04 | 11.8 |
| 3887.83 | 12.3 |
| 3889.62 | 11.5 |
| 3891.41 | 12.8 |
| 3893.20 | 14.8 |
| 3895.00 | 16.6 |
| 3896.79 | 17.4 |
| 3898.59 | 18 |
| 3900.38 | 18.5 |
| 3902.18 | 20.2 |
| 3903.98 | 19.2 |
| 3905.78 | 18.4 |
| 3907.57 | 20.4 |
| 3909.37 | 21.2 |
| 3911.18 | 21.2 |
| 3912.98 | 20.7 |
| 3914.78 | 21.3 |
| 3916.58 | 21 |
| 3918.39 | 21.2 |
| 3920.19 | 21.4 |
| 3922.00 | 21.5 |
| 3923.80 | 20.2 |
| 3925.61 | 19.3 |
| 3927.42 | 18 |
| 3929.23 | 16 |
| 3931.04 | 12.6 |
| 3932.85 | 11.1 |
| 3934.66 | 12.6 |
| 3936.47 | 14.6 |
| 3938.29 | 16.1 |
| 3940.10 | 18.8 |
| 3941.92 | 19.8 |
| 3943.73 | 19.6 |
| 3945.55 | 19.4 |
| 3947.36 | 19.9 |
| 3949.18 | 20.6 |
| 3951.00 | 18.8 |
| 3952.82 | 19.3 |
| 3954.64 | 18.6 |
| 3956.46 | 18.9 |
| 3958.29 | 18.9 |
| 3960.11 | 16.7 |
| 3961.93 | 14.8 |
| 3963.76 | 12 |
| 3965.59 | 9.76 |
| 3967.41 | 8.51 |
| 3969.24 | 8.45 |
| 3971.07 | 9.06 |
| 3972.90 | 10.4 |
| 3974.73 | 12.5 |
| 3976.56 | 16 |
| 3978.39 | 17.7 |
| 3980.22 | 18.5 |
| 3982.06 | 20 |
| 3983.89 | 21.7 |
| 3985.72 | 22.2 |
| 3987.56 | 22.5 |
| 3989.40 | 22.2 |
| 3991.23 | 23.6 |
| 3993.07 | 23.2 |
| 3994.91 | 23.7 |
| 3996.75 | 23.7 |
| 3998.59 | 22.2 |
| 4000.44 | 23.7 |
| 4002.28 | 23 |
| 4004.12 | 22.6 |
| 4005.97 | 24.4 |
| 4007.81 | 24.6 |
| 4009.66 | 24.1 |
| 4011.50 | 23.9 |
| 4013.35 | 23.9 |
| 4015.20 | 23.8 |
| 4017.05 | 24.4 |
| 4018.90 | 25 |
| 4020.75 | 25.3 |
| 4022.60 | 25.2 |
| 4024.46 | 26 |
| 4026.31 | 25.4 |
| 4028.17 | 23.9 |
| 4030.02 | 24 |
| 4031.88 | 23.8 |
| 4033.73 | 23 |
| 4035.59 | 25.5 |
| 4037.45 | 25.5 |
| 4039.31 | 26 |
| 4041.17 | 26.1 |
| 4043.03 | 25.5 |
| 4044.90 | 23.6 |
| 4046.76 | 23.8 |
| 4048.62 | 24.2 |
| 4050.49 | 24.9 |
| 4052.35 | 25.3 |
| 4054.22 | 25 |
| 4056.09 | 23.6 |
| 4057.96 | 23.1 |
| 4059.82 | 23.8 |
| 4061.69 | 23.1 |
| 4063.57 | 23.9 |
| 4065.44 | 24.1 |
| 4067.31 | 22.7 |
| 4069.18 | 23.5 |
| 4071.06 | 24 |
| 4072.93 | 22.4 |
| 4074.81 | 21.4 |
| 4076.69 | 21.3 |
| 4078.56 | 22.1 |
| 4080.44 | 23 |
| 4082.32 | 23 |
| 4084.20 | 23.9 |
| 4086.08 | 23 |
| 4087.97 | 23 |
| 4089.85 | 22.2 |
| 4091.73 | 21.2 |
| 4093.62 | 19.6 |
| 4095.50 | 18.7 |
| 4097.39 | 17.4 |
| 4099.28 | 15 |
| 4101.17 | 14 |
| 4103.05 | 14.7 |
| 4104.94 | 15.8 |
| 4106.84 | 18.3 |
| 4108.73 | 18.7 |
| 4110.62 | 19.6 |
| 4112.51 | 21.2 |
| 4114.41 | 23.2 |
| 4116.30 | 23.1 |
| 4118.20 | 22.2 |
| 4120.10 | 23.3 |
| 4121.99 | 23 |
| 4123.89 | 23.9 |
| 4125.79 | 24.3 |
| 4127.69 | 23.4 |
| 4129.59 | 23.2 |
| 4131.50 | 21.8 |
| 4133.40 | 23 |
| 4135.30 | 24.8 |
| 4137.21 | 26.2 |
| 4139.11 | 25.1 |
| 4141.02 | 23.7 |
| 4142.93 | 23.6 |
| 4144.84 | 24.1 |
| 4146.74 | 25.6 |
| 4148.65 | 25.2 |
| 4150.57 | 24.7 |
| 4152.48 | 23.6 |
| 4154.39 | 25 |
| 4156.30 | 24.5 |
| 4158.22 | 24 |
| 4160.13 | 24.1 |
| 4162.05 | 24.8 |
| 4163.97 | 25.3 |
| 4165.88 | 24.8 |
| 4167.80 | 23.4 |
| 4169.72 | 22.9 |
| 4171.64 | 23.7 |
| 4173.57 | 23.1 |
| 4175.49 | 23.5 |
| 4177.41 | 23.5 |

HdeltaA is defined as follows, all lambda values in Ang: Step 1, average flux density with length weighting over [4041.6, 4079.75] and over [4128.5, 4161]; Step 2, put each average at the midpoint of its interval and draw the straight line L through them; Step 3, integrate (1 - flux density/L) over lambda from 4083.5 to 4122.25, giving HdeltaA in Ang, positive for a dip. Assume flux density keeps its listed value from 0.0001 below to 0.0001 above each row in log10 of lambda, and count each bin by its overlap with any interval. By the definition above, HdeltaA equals 6.4 Ang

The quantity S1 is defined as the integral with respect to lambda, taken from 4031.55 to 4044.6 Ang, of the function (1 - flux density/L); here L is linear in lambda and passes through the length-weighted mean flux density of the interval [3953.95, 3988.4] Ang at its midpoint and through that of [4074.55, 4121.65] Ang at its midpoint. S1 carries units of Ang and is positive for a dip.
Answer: -5.0 Ang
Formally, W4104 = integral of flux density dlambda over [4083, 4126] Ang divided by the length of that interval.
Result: 20.4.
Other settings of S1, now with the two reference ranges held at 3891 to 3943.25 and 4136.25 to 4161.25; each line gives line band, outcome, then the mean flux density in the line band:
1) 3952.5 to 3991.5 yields 6.7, 16.3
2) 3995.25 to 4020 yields -3.8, 23.8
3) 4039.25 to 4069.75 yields -3.1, 24.2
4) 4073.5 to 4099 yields 1.6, 21.4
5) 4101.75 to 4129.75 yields 3.1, 21.1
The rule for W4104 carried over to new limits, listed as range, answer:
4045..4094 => 23.2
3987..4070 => 24.1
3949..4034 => 20.3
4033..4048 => 24.9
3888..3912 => 17.5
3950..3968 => 15.8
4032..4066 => 24.4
